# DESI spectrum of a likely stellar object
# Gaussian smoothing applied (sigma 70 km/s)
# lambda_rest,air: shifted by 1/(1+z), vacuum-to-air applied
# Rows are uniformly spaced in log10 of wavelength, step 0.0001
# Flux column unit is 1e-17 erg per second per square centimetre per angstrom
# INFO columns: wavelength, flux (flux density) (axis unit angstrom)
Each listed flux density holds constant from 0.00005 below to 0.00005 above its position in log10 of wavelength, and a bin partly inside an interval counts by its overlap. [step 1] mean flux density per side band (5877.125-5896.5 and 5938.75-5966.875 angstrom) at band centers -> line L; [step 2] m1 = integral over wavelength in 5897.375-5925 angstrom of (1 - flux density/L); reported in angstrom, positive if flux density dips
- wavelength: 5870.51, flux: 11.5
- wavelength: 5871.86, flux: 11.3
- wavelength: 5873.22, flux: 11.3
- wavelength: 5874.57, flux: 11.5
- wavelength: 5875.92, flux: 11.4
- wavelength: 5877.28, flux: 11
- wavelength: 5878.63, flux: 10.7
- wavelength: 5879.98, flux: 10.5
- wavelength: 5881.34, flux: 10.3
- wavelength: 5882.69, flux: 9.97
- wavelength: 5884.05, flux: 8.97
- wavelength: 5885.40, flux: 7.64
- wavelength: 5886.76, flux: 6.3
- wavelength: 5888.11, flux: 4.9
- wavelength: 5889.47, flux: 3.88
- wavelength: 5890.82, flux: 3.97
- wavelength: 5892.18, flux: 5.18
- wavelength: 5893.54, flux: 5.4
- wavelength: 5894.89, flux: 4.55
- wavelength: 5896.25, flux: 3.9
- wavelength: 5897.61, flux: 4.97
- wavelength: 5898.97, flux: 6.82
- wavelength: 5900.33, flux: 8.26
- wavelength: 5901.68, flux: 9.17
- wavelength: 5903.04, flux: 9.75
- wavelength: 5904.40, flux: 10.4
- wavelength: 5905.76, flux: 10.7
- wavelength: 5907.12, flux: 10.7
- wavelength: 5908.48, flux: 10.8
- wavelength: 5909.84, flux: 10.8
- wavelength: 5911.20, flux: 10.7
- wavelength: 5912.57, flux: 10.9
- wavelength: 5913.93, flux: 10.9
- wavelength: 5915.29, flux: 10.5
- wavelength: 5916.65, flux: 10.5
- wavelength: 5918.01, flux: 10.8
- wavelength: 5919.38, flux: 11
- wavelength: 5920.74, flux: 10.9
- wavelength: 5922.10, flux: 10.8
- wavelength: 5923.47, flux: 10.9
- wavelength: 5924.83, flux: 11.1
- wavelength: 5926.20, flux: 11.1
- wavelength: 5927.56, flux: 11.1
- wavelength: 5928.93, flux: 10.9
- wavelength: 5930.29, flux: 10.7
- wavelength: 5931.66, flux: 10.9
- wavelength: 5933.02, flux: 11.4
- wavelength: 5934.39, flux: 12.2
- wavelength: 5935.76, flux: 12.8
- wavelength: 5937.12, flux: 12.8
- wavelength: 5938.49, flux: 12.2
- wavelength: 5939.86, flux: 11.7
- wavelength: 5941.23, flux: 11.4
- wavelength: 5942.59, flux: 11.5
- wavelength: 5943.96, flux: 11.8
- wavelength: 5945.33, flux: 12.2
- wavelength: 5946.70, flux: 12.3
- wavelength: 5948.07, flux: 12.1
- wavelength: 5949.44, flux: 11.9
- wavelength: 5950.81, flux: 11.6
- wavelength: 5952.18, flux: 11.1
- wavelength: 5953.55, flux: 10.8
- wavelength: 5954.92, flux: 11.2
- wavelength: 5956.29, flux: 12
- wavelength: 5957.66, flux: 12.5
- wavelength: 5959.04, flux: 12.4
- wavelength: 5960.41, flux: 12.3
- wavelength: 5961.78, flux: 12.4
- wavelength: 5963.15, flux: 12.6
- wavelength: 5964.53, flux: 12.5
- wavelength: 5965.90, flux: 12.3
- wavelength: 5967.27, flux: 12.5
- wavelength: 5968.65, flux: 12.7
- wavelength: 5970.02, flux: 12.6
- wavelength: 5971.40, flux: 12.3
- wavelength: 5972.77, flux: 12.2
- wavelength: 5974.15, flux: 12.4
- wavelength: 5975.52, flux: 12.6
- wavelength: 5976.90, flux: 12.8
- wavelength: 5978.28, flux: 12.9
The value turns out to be -3.8 angstrom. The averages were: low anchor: 7.11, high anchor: 11.9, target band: 10.1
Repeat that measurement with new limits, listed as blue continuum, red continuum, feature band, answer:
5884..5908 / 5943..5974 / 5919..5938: -3.4 angstrom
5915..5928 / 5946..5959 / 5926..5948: -0.8 angstrom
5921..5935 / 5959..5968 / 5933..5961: -0.3 angstrom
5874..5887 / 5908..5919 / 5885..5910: 7.7 angstrom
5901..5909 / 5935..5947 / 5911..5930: 0.3 angstrom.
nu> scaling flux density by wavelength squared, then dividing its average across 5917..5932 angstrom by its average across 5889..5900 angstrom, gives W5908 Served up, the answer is 2.2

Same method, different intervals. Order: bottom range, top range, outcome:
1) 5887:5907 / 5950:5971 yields 1.85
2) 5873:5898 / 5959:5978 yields 1.68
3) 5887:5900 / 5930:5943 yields 2.40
